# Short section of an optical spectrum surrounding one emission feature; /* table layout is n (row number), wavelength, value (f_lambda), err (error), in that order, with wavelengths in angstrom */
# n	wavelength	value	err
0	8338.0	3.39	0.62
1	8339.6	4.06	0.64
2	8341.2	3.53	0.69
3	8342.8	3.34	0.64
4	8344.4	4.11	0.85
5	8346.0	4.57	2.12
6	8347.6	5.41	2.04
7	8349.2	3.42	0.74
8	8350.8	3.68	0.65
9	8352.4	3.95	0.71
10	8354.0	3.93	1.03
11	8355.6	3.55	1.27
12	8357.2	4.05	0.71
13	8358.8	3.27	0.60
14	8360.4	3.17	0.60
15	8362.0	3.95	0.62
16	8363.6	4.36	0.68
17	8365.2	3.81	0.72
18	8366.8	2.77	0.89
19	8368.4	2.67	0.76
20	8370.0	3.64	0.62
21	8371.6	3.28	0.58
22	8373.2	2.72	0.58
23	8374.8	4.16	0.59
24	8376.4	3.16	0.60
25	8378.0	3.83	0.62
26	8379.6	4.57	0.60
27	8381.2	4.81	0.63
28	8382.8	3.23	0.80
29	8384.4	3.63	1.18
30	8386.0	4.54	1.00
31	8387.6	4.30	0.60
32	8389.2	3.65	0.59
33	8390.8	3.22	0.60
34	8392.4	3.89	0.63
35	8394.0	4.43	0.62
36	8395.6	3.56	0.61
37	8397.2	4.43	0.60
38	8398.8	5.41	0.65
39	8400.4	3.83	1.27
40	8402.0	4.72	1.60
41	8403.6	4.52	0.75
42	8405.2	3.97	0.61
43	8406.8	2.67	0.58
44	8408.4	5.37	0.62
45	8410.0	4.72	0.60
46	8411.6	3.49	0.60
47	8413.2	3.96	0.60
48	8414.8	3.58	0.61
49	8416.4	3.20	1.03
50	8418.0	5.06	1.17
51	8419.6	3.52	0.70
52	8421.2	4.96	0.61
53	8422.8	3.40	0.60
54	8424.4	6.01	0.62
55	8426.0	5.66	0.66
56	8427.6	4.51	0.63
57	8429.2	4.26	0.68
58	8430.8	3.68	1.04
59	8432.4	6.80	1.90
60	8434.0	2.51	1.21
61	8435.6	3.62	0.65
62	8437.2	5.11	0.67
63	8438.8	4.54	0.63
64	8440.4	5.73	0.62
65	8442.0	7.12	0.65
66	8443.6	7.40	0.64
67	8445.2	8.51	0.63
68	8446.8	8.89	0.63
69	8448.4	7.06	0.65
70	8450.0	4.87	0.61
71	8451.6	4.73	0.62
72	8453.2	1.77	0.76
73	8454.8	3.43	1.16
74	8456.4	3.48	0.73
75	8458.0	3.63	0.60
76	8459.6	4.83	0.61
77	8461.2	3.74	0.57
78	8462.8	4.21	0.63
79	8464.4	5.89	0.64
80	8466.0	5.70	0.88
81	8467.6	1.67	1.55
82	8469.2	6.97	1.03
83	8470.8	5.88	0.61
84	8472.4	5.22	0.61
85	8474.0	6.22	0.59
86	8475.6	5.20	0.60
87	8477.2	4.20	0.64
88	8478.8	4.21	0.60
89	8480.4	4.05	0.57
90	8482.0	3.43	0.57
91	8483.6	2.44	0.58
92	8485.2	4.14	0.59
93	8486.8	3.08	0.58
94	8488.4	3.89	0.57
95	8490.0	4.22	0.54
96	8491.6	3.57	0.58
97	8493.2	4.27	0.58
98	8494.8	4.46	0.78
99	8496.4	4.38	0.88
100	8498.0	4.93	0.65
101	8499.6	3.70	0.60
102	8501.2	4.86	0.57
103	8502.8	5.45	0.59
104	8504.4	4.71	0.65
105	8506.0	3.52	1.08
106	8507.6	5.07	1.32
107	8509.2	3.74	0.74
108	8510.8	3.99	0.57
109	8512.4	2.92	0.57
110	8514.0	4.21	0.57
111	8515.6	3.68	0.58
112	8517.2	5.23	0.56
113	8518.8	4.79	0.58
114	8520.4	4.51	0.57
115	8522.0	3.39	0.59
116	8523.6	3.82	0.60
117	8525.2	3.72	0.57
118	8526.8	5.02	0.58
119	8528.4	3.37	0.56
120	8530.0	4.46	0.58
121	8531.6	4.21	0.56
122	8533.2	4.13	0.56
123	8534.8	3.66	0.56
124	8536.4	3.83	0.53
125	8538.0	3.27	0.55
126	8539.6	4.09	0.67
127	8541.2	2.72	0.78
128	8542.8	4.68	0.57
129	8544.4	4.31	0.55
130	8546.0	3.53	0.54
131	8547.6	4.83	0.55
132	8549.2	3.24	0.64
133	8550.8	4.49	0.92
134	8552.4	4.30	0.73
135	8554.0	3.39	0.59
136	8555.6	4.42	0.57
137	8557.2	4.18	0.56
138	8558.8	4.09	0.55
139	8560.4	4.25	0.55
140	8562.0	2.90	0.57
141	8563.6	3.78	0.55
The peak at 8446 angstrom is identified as H-alpha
